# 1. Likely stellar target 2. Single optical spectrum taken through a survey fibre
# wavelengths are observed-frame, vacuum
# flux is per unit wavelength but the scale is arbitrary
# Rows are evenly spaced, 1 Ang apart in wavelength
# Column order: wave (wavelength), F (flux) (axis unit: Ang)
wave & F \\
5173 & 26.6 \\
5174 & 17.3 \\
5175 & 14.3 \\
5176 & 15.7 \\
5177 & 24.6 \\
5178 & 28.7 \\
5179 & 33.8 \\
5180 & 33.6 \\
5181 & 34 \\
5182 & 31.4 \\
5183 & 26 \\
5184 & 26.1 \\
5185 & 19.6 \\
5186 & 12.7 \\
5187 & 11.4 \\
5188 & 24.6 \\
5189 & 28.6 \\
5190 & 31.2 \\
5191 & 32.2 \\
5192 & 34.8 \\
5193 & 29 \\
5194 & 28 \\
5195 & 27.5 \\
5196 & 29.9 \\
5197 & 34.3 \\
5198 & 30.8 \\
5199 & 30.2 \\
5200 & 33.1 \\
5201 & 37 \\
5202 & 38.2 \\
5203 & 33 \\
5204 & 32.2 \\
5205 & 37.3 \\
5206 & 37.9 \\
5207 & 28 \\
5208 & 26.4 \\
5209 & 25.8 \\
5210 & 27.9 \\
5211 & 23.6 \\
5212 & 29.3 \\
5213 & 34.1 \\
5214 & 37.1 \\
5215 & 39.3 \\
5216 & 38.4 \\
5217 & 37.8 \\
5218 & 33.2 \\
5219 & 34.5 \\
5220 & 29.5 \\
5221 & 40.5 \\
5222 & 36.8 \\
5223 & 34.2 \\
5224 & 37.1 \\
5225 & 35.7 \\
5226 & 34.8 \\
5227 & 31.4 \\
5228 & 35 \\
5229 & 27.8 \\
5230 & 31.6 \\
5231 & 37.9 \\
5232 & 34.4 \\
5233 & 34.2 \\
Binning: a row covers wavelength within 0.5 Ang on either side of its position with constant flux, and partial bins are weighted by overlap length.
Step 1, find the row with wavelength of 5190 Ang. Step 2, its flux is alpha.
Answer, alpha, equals 31.2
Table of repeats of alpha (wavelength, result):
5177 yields 24.6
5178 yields 28.7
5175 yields 14.3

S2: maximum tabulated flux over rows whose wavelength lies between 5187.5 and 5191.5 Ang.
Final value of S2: 32.2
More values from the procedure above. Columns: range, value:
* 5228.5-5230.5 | 31.6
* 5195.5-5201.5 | 37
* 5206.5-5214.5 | 37.1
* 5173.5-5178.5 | 28.7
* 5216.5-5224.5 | 40.5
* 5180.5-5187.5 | 34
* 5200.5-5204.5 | 38.2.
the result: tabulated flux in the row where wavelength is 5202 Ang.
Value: 38.2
